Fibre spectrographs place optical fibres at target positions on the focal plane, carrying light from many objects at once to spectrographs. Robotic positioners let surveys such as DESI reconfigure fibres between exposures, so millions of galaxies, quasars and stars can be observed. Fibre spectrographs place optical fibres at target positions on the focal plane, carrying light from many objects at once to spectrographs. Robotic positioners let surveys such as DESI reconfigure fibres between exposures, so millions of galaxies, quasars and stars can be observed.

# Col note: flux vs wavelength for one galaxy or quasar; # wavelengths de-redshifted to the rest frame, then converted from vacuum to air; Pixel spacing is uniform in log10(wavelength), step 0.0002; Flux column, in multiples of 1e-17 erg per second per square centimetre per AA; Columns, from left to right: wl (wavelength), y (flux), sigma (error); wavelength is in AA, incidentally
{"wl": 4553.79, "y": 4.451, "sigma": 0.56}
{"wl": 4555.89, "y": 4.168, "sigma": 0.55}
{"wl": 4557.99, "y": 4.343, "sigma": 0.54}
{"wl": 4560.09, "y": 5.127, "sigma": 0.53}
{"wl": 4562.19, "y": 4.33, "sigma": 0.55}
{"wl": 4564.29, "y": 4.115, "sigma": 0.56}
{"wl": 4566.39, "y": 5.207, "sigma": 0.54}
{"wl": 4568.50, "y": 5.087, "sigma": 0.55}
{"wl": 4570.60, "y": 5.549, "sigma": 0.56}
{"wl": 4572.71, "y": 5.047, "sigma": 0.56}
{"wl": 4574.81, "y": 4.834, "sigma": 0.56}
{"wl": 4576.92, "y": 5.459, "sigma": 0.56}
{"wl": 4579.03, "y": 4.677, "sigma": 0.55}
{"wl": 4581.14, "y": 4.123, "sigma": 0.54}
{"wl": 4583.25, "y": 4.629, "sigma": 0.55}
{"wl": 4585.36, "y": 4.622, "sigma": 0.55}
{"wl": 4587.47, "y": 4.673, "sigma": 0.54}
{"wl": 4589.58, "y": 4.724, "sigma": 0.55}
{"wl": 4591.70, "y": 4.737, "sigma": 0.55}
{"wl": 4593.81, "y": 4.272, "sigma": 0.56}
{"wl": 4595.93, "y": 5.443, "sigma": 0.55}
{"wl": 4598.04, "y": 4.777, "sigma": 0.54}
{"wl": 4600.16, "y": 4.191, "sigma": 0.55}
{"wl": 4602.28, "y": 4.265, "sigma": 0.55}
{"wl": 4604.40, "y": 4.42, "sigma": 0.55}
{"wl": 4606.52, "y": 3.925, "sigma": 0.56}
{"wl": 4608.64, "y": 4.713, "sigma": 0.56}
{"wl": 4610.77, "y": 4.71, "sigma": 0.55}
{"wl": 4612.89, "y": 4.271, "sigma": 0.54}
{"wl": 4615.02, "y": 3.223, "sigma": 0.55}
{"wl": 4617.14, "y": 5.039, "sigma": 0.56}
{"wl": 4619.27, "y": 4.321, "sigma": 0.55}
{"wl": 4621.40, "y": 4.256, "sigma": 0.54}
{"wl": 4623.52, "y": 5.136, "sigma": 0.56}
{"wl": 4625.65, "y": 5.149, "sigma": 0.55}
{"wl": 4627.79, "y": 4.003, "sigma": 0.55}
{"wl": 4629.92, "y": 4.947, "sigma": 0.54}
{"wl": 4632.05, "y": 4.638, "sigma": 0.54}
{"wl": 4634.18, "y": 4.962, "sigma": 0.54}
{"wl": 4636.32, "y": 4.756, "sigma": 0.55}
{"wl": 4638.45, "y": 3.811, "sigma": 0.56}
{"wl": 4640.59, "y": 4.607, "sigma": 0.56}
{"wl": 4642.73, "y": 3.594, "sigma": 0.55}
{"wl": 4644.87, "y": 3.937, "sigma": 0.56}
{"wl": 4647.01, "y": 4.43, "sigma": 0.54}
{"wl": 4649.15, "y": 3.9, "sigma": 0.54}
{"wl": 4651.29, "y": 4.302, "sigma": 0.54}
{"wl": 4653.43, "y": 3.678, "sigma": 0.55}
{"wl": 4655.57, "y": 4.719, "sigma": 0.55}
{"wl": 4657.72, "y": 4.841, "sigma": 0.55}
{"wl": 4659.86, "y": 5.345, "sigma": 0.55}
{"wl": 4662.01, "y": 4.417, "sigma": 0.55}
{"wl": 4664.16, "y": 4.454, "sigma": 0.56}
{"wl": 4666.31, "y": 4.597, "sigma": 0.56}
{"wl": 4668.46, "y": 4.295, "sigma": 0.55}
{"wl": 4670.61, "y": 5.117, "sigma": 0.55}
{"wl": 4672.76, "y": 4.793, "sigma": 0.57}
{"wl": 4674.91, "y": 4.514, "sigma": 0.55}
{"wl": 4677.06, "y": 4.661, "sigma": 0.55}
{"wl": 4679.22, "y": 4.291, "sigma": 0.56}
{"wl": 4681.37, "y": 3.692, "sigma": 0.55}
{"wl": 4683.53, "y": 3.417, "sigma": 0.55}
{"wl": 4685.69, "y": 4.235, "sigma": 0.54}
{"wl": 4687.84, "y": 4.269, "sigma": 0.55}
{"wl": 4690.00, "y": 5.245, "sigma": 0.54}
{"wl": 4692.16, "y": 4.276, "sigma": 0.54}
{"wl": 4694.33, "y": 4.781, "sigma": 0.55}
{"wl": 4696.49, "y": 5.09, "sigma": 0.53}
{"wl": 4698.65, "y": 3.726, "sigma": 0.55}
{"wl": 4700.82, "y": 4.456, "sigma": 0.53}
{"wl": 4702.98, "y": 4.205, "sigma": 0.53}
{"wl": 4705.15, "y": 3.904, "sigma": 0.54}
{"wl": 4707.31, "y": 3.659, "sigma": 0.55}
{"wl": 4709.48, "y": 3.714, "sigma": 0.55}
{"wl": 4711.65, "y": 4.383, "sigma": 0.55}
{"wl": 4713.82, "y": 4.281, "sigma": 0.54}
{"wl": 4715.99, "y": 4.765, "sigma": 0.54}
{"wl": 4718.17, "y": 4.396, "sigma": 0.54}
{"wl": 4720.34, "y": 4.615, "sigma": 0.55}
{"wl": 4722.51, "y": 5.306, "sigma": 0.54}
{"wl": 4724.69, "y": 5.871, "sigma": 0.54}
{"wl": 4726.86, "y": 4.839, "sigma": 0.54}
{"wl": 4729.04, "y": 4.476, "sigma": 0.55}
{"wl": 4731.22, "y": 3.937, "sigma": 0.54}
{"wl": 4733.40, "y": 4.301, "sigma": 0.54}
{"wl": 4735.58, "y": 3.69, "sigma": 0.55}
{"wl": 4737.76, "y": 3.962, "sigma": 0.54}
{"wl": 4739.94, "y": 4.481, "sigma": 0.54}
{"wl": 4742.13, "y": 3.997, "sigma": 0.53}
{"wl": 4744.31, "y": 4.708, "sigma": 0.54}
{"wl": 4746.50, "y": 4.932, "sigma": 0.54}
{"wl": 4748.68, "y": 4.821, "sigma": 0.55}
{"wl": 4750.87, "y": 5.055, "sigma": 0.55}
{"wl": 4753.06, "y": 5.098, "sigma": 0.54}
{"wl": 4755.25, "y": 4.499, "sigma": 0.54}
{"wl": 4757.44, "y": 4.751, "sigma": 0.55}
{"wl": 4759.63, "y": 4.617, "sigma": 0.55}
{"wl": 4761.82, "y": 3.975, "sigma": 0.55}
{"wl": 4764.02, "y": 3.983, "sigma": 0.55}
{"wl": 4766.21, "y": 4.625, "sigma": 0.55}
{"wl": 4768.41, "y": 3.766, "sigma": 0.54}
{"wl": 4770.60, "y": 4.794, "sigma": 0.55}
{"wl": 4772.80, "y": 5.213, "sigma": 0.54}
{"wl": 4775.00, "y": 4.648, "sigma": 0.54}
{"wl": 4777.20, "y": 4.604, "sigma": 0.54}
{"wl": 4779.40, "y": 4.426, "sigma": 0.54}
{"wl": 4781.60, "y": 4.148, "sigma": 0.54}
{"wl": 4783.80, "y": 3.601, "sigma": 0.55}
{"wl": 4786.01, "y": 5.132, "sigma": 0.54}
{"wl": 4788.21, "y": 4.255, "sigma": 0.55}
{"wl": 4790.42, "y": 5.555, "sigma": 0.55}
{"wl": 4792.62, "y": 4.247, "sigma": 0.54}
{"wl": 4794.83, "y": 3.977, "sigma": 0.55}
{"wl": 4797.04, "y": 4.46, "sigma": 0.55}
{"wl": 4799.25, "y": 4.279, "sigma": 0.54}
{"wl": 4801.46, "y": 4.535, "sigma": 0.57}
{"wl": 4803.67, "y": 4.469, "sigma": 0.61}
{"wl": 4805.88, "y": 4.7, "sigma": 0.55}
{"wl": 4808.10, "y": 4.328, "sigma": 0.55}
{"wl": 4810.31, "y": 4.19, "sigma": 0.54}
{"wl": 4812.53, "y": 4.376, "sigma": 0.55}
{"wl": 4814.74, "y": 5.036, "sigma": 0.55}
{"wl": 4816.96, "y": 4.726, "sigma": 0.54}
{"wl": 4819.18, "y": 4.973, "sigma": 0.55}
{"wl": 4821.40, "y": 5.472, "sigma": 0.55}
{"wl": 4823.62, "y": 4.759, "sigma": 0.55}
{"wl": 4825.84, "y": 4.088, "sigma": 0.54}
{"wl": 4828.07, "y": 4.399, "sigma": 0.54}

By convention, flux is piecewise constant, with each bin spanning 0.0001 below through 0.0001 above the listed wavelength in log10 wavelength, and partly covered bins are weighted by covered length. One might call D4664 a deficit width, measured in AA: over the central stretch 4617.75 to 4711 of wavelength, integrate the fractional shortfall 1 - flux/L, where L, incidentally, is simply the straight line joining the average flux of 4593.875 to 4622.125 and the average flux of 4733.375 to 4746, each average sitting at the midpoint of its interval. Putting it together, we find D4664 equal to -1.44 AA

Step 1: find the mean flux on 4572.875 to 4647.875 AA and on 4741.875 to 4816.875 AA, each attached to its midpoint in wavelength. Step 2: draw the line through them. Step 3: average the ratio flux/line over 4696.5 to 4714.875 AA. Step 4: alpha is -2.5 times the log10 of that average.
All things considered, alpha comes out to 0.11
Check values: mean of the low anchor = 4.53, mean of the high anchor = 4.53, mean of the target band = 4.1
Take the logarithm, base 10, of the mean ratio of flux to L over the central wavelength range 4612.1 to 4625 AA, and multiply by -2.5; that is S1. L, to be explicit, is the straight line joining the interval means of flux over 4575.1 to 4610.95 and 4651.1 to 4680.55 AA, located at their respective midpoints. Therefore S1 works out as 0.05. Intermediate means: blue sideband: 4.61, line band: 4.4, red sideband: 4.57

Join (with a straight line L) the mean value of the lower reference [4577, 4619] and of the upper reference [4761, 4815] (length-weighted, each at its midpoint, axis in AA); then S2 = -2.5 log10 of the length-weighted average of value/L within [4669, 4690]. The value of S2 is 0.03 mag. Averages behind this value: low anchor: 4.52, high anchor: 4.45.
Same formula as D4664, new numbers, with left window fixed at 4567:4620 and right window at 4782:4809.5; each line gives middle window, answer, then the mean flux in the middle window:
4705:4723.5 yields 0.7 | 4.35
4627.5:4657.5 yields 1.7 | 4.33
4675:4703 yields 1.2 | 4.35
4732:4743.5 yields 1.0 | 4.1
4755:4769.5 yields 0.6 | 4.31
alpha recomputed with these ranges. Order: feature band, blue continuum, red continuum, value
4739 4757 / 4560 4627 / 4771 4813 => -0.042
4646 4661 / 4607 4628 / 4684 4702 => 0.004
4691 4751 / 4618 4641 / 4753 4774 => 0.022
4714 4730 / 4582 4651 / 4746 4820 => -0.080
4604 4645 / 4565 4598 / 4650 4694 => 0.057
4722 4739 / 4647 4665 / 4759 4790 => -0.019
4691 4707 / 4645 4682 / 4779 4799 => 0.034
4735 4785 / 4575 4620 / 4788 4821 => 0.025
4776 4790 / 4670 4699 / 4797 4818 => 0.019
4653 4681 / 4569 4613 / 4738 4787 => 0.005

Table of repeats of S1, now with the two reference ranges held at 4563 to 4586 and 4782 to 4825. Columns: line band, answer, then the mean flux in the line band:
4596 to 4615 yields 0.098 mag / 4.4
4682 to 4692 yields 0.109 mag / 4.26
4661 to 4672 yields 0.036 mag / 4.58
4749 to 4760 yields -0.042 mag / 4.82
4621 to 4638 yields 0.015 mag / 4.72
